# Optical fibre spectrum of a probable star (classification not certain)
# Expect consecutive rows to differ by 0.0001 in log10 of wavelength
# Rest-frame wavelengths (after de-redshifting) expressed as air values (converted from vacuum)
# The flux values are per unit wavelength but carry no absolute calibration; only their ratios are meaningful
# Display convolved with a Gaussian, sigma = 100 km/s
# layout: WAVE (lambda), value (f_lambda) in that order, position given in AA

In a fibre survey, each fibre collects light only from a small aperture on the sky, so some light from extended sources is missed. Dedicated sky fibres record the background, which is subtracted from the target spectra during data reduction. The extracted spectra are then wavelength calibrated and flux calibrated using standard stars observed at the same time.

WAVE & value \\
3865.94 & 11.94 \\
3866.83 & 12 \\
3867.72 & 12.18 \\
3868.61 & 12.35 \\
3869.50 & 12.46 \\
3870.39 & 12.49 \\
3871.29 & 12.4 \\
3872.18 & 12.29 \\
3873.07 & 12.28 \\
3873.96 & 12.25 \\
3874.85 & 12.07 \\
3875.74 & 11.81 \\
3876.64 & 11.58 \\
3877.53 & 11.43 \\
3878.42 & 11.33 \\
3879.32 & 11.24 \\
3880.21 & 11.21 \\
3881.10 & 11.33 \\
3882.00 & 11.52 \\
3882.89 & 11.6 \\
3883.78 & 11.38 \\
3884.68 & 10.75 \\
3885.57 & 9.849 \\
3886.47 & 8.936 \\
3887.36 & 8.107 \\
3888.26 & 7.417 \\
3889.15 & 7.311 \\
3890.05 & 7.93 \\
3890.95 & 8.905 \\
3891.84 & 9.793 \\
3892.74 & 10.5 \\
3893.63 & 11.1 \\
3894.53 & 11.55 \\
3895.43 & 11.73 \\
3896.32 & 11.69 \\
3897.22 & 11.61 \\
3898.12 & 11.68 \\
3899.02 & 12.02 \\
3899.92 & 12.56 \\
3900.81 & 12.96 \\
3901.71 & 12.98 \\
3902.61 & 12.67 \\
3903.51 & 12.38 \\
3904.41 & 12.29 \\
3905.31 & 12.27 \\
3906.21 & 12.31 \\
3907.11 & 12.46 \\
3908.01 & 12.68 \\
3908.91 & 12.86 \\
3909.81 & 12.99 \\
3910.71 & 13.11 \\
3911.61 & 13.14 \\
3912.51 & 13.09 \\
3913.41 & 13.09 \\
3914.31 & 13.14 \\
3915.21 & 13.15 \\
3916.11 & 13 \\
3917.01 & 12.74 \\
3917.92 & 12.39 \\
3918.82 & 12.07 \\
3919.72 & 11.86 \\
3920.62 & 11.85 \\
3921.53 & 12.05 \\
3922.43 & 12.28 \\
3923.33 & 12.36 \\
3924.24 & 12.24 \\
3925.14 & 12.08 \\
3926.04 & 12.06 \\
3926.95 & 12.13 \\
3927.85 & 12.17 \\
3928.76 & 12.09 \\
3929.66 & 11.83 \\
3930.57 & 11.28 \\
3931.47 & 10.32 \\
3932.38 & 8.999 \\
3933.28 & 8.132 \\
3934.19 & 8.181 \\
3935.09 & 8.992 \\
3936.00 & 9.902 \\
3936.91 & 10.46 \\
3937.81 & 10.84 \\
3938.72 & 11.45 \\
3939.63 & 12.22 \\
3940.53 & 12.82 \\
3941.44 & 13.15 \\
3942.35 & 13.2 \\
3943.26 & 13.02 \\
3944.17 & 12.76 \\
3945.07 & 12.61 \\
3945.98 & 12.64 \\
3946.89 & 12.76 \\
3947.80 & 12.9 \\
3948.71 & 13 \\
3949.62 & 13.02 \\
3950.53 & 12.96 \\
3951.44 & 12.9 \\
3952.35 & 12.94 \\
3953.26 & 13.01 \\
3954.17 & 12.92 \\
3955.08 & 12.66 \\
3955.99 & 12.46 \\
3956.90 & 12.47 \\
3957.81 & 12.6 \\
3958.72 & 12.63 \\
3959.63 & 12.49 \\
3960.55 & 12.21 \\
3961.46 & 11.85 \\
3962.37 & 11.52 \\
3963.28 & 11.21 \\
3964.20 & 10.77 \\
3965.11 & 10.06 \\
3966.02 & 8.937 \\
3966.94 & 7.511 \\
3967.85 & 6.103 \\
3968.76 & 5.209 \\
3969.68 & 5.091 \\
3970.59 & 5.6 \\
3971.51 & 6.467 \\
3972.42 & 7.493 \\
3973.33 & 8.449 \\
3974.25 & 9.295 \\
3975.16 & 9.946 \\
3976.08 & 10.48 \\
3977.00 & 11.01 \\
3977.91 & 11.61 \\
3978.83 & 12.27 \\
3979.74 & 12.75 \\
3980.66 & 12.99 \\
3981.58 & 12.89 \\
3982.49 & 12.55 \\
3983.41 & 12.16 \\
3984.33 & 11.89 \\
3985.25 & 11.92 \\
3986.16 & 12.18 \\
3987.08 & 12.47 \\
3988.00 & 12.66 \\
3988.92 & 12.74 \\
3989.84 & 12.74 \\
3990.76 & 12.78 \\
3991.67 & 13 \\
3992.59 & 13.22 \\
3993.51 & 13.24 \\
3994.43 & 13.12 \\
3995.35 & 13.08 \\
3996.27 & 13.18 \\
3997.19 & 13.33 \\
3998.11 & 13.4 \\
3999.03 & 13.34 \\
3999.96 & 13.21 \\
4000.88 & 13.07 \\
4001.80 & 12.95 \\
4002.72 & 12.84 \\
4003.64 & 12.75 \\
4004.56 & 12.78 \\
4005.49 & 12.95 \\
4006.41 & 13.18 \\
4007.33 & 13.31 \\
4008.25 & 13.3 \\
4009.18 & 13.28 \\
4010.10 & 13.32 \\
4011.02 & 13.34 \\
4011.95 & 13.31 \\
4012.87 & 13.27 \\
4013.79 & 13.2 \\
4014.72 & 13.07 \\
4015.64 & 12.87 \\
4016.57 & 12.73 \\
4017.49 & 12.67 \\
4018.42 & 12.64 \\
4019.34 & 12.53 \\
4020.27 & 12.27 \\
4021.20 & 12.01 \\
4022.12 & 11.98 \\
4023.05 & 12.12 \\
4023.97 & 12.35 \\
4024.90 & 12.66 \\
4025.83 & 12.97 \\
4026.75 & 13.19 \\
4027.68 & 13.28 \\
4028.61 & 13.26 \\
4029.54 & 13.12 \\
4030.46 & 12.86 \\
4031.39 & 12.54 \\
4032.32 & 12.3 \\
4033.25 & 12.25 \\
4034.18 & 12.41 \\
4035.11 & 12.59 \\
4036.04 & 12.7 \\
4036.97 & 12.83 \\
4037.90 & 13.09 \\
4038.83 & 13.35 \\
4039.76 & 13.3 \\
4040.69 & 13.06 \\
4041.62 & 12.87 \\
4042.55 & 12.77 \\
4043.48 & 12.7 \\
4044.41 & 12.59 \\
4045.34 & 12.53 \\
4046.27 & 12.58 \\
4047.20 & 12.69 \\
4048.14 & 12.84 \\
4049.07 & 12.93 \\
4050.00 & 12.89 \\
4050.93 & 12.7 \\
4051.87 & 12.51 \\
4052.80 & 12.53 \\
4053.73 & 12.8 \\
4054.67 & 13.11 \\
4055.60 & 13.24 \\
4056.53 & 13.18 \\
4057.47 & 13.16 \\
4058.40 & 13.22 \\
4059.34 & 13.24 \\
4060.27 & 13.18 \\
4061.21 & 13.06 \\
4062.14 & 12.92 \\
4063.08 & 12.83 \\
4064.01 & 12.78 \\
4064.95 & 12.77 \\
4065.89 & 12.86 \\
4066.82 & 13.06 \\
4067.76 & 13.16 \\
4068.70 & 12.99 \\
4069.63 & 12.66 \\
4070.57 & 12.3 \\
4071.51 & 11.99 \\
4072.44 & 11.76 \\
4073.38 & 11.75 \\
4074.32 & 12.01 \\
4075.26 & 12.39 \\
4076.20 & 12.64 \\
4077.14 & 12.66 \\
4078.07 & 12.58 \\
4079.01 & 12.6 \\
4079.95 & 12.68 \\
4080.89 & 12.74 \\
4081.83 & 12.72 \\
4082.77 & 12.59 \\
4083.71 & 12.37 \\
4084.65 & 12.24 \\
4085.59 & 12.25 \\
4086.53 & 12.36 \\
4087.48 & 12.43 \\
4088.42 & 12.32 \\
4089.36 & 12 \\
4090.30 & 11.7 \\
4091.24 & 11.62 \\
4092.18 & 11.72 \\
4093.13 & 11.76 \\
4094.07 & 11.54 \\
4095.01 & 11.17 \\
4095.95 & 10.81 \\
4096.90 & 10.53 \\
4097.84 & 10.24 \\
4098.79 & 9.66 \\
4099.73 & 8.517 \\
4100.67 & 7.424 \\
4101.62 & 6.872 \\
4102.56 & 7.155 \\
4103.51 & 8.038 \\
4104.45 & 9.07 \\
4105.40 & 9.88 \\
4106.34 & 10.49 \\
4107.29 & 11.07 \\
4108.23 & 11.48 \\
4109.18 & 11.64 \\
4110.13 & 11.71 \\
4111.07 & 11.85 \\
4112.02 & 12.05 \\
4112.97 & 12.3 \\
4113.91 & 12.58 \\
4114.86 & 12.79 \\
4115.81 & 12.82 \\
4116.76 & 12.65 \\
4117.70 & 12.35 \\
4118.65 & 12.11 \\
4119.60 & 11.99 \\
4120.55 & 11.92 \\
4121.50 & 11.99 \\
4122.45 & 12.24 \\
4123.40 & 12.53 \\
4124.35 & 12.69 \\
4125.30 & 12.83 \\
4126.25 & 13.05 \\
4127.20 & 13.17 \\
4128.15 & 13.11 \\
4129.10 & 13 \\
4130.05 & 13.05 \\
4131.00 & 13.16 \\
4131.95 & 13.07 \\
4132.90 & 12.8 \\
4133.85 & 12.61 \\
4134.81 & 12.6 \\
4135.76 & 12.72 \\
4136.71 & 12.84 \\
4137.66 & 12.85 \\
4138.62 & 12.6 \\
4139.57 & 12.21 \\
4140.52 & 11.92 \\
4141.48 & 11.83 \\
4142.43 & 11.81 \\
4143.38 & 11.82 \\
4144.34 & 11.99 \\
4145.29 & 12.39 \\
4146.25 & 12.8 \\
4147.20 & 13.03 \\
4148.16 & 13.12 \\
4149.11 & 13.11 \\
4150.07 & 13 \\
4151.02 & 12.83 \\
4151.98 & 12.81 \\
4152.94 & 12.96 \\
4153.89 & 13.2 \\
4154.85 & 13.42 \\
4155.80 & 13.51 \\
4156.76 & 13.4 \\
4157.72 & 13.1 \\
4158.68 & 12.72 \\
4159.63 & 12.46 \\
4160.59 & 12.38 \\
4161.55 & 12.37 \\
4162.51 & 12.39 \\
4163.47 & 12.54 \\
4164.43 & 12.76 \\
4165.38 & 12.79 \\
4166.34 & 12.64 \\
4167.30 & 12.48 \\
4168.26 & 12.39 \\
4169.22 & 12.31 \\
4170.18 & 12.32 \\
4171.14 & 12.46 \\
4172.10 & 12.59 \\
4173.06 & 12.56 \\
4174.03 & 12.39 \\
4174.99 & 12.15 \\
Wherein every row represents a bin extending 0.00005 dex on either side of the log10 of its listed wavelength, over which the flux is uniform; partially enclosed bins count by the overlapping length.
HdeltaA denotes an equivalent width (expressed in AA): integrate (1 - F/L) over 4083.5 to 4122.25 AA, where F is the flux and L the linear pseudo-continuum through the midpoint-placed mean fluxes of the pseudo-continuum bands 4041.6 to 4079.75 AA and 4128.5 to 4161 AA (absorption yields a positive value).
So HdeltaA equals 4.8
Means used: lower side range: 12.7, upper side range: 12.7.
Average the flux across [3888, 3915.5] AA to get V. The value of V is 11.7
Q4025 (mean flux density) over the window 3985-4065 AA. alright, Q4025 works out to 12.9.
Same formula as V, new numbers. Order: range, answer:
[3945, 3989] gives 11.1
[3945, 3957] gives 12.8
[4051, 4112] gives 11.8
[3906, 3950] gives 12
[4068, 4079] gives 12.4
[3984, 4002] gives 12.9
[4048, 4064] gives 13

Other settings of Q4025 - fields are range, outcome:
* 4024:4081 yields 12.8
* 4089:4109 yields 10.1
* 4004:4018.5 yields 13.1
